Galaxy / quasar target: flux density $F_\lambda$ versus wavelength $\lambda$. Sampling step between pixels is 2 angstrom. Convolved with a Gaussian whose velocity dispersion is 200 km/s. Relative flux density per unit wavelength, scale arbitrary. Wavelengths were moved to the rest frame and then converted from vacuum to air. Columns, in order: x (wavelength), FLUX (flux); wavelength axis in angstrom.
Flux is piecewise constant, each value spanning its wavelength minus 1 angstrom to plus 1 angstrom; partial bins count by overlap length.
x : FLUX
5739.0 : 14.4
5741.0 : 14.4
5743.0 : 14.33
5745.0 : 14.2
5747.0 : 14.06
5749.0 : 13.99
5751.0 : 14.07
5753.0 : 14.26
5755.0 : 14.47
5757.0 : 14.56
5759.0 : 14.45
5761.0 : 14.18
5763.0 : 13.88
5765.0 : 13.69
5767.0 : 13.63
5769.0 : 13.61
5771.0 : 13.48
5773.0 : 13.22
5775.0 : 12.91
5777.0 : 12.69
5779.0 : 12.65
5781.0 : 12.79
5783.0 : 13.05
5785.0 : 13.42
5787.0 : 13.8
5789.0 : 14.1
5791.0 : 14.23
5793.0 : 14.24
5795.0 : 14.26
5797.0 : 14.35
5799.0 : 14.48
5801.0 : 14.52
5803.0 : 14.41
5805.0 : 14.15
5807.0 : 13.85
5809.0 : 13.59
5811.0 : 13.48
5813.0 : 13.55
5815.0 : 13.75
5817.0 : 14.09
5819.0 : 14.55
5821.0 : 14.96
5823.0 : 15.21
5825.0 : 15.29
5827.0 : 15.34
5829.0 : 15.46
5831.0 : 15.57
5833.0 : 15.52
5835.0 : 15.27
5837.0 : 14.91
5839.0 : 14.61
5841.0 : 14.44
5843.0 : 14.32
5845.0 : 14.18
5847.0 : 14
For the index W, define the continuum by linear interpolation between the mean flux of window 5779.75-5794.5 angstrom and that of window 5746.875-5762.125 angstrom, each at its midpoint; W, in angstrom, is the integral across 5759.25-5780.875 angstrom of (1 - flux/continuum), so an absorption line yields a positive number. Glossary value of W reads 0.89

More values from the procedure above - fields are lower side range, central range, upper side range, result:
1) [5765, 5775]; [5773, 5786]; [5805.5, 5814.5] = 0.5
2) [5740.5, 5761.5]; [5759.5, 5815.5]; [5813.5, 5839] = 3.4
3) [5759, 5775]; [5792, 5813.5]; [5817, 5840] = 0.6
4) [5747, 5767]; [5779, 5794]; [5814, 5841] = 0.9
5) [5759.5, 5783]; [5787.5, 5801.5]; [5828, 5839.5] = -0.2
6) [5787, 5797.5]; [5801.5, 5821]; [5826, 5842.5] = 0.8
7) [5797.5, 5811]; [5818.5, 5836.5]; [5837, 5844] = -1.1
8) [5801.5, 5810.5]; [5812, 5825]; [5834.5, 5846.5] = -0.2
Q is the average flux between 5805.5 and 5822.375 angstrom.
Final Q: 14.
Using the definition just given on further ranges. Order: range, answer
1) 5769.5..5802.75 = 13.7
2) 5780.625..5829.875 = 14.2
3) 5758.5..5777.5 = 13.6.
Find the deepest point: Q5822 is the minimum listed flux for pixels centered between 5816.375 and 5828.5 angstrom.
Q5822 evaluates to 14.09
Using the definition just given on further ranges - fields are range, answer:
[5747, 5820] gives 12.65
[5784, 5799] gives 13.42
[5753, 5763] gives 13.88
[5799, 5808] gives 13.85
